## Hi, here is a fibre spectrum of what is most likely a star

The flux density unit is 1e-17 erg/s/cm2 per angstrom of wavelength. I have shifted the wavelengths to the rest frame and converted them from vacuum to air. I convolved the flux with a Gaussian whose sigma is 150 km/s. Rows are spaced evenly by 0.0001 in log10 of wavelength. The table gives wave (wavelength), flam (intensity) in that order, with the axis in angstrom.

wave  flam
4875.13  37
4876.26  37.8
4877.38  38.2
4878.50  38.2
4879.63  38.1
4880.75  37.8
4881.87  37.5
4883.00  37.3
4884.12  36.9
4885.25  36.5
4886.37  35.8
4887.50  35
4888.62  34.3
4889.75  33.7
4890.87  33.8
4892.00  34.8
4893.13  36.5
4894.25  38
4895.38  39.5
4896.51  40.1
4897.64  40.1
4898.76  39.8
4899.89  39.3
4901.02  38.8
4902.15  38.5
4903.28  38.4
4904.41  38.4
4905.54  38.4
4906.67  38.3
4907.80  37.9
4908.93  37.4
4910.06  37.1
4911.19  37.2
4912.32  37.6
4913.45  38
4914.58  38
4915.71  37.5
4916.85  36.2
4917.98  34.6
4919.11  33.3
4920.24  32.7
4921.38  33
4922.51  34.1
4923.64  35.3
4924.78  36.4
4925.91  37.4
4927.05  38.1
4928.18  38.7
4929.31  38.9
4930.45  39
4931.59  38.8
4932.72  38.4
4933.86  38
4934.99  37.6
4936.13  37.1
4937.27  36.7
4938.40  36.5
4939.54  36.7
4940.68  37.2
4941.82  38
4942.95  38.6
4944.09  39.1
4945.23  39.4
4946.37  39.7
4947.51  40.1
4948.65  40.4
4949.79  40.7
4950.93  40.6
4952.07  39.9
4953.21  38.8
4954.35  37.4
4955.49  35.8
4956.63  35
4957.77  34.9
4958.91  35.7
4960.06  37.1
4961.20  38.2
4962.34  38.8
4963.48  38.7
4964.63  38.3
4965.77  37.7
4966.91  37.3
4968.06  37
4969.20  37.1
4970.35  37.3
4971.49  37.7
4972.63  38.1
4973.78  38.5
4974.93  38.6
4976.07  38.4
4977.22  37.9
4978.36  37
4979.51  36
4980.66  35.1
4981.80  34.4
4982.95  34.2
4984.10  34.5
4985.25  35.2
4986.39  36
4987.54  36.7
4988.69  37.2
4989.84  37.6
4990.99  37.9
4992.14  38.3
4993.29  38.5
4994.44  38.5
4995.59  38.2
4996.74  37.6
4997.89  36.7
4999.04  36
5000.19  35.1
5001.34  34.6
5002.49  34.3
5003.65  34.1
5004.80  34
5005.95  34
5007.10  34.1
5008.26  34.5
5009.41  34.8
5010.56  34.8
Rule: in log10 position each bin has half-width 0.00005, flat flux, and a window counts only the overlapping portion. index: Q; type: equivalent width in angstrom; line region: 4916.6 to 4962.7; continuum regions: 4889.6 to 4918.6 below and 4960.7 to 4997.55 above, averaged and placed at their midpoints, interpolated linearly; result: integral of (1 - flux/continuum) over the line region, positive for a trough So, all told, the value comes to 0.1 angstrom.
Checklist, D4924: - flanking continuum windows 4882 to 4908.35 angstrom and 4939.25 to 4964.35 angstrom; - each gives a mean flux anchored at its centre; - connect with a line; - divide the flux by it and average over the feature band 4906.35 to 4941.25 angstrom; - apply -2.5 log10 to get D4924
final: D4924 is 0.027 mag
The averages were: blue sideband 37.4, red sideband 38.2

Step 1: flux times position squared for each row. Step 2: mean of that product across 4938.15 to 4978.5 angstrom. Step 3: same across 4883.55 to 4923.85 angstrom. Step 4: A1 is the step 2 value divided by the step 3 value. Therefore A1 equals 1.1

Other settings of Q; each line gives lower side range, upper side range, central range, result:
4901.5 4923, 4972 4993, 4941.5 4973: -1.2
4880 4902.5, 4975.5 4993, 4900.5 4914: -0.3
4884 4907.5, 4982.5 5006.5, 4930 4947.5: -0.6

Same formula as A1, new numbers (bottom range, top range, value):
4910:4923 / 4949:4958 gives 1.08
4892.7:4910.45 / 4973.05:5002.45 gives 0.99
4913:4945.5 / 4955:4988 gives 1.01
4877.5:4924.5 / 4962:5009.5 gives 1.03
